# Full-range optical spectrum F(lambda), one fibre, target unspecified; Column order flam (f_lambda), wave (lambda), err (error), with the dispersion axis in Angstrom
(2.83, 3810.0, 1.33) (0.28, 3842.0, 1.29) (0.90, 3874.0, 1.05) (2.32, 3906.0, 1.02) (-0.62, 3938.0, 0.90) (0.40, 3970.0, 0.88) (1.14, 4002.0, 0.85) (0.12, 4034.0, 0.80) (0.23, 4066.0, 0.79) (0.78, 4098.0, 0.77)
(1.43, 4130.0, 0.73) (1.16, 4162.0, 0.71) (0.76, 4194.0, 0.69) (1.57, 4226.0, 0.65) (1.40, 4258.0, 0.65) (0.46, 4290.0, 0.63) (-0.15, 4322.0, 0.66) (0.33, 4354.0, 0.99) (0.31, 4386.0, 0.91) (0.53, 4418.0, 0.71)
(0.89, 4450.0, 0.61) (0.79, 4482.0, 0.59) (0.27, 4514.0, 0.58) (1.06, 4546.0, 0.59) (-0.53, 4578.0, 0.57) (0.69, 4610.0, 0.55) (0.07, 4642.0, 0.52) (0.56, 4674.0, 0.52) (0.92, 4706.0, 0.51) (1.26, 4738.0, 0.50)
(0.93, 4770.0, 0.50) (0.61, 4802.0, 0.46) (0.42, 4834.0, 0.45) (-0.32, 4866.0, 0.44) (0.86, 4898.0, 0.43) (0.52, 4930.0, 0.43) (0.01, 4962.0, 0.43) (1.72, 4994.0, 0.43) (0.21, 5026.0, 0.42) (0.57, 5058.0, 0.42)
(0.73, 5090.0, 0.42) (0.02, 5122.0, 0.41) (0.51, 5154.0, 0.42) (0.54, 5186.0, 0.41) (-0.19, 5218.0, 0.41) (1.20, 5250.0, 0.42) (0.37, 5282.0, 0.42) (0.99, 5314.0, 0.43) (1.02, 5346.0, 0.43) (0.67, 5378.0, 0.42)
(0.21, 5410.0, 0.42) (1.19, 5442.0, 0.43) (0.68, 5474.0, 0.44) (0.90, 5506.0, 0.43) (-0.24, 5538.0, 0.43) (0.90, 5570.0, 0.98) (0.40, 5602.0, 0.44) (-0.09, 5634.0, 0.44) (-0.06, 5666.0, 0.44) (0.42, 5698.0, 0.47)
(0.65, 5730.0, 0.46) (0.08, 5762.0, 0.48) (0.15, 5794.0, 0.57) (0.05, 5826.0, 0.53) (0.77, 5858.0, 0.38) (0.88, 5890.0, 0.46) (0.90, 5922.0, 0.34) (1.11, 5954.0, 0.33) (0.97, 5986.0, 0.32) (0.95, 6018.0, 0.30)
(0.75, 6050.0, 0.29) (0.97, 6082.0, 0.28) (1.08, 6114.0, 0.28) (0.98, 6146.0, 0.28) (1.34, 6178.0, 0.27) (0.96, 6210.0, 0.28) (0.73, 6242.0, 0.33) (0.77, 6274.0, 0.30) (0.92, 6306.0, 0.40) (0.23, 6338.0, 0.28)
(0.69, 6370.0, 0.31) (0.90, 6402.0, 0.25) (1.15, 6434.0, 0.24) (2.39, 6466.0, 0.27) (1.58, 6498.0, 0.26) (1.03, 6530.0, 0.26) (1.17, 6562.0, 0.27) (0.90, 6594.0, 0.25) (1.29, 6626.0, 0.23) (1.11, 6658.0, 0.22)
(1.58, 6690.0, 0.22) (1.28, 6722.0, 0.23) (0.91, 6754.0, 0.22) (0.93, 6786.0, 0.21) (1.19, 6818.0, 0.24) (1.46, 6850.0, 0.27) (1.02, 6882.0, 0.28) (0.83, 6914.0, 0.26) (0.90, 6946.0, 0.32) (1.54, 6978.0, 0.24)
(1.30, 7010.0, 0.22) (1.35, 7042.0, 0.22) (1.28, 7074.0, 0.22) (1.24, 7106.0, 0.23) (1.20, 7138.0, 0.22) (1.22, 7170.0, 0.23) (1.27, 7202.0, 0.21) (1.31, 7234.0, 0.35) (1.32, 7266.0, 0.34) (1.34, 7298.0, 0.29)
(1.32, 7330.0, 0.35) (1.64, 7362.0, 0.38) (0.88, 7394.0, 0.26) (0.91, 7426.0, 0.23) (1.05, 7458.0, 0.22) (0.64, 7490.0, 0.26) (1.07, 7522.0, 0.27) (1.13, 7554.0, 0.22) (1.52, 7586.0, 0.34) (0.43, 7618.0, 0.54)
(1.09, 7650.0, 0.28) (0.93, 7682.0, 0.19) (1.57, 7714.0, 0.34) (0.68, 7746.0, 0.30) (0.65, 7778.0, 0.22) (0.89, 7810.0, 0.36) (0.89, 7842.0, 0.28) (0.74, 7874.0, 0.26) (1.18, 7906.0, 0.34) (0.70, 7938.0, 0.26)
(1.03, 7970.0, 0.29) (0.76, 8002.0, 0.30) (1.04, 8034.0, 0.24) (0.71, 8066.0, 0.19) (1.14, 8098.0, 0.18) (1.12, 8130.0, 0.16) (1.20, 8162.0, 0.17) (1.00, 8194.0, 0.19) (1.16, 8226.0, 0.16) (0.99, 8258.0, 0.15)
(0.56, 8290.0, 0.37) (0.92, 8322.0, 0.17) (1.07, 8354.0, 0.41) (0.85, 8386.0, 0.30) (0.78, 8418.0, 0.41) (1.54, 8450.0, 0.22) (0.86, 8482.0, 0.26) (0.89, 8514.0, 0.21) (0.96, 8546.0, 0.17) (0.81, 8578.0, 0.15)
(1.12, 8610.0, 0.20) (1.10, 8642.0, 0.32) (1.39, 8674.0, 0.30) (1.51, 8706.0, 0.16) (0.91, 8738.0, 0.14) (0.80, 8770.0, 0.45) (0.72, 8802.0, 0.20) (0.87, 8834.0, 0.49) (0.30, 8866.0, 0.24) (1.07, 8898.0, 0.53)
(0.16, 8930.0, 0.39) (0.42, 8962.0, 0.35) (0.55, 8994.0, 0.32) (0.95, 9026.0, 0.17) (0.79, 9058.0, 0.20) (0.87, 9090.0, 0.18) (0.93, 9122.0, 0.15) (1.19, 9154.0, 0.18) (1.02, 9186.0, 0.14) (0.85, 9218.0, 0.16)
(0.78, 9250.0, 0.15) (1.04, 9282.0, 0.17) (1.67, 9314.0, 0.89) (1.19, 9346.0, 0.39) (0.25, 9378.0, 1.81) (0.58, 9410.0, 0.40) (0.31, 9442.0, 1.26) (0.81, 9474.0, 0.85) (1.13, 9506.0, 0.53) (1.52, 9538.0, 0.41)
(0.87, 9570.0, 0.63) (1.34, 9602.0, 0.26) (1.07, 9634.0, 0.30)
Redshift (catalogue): 0.74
